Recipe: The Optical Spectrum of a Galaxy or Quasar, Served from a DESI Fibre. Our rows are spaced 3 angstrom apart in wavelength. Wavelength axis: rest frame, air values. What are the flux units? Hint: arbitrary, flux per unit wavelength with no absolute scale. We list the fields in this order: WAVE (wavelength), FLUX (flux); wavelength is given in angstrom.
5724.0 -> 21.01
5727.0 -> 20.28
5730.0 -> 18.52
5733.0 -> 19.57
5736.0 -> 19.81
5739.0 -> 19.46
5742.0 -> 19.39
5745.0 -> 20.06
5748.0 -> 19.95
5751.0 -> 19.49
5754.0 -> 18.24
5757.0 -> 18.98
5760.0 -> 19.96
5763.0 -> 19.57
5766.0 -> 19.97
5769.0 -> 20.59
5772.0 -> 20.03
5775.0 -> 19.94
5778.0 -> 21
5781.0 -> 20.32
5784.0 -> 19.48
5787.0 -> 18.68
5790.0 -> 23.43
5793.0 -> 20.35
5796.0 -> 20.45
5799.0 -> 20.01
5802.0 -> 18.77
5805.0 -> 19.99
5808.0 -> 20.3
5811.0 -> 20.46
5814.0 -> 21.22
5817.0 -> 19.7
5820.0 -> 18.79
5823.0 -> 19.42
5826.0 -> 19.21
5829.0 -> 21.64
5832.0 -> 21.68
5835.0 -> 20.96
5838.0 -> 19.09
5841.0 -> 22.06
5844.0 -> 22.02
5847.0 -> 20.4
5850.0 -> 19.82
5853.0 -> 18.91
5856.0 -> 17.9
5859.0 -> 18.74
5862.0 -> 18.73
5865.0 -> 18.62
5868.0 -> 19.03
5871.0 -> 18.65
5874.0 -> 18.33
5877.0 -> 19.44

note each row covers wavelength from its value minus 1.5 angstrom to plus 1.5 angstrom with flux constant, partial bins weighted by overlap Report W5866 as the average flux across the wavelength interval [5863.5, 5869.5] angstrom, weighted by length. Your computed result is 18.8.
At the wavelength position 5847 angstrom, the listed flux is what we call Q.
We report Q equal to 20.4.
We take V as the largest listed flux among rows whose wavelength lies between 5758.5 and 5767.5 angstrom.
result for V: 19.97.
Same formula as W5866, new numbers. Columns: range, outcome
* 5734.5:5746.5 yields 19.7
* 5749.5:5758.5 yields 18.9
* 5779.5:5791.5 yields 20.5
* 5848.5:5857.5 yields 18.9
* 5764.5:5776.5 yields 20.1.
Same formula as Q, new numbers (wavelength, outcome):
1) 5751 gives 19.49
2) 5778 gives 21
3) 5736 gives 19.81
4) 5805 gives 19.99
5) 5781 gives 20.32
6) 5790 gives 23.43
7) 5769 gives 20.59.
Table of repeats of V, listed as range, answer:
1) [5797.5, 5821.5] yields 21.22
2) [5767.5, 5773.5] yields 20.59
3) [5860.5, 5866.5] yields 18.73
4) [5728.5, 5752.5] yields 20.06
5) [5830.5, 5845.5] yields 22.06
